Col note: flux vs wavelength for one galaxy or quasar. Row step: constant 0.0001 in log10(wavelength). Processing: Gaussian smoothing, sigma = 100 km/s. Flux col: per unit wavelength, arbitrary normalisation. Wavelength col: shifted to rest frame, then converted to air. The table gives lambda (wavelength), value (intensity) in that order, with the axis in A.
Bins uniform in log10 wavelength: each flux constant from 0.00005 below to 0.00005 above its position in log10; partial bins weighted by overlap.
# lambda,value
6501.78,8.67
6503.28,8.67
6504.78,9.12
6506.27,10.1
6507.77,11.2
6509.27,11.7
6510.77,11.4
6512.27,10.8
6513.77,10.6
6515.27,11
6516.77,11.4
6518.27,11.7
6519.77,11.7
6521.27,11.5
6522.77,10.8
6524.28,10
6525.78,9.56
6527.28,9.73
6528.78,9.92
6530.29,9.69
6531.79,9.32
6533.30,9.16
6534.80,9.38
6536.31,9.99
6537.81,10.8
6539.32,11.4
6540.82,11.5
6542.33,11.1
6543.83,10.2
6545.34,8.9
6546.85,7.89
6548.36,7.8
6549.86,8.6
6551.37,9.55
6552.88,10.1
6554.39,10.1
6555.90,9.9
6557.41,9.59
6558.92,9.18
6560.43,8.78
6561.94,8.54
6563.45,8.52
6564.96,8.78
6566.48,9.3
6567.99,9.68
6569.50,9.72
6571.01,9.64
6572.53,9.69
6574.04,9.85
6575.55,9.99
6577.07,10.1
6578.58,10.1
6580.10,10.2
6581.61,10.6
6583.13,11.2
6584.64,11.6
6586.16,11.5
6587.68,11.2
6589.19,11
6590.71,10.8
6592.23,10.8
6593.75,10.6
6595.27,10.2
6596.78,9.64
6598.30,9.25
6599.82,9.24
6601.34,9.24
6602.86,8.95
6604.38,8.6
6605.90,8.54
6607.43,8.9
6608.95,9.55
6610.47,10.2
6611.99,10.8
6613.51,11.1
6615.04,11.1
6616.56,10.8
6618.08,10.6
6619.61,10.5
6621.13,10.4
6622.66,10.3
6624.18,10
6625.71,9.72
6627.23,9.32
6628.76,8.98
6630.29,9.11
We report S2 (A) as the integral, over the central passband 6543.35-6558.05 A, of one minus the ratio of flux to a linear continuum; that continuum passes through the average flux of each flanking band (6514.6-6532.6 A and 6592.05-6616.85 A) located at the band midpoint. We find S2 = 1.5 A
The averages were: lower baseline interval 10.5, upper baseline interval 9.81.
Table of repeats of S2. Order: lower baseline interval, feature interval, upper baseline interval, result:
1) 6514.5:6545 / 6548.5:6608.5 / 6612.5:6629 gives 3.5 A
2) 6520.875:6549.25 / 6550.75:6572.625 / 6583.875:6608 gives 1.2 A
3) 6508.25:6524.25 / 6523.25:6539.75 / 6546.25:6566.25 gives 0.8 A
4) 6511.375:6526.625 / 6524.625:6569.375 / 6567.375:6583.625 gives 4.0 A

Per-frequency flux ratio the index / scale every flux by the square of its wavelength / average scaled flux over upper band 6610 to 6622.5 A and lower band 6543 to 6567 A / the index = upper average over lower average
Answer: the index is 1.19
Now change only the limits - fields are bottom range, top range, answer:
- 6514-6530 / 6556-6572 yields 0.87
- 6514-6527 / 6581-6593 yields 1.04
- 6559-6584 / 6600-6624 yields 1.04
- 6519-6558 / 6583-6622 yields 1.05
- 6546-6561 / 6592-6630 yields 1.10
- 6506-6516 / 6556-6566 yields 0.83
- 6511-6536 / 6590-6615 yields 0.97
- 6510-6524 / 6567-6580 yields 0.90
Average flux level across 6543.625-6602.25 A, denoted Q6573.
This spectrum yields 9.78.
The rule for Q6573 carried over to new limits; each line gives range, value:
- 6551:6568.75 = 9.33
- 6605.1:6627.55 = 10.1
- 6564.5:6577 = 9.62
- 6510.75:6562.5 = 10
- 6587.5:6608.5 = 9.74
